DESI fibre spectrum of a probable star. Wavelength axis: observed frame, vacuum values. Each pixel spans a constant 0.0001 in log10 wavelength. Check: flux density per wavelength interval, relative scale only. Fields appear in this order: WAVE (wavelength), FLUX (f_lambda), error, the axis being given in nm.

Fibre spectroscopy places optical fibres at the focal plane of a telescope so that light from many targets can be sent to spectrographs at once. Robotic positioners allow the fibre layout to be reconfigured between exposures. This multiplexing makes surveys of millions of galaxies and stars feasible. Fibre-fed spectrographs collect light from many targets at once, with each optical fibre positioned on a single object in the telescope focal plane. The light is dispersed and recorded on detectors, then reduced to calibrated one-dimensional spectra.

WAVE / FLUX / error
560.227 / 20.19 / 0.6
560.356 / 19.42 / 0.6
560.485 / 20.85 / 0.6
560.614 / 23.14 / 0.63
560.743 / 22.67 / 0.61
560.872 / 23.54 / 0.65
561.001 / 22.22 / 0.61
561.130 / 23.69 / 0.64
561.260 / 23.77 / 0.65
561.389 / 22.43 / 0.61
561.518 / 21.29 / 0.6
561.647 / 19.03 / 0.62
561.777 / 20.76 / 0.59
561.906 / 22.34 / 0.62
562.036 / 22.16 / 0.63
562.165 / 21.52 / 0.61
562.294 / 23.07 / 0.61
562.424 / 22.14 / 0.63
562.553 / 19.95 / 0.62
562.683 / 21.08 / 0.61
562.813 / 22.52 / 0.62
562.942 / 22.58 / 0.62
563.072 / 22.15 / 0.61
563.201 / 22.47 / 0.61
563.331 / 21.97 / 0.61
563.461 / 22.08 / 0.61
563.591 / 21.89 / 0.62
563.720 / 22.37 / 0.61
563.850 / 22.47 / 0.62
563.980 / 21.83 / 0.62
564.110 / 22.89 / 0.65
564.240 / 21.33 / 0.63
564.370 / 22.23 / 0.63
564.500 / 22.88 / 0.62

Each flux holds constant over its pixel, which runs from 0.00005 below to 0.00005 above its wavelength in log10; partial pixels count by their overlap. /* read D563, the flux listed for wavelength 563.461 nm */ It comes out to 22.08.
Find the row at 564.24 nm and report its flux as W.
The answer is 21.33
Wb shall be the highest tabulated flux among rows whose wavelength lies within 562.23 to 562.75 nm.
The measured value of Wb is 23.07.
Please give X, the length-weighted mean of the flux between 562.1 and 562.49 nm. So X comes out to 22.3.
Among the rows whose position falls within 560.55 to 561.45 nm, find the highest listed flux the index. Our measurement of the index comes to 23.77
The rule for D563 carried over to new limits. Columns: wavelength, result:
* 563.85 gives 22.47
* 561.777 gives 20.76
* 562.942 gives 22.58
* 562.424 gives 22.14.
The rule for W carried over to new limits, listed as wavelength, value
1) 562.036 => 22.16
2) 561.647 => 19.03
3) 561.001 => 22.22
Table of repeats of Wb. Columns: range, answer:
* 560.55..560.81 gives 23.14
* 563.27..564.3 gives 22.89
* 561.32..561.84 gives 22.43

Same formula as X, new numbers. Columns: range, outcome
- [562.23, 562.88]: 21.7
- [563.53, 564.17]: 22.3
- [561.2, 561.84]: 21.4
